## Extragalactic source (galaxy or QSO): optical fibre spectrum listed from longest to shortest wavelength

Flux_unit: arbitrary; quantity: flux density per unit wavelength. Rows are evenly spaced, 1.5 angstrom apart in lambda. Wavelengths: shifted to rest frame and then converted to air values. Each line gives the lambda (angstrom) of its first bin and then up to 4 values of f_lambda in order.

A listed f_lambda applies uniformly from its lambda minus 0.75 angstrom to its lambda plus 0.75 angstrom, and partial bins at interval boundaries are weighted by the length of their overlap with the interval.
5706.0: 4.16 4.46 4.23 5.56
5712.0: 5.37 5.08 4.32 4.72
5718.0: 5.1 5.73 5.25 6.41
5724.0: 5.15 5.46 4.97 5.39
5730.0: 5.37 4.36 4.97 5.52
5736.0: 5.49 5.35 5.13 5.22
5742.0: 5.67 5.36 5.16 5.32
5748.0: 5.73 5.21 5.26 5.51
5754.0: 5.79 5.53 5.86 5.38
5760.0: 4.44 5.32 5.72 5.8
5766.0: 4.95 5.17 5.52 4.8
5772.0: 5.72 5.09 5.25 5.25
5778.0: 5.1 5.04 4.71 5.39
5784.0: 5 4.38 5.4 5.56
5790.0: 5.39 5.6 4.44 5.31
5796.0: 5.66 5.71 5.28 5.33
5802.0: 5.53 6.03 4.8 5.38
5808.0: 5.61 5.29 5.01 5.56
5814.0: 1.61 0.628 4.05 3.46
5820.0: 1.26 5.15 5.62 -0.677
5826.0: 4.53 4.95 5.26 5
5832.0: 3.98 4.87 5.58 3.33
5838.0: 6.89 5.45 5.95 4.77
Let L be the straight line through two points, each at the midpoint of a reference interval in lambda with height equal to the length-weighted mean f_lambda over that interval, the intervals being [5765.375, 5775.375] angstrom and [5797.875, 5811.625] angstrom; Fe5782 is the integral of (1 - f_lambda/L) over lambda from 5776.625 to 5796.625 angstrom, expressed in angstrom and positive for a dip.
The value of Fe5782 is 0.5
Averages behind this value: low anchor 5.22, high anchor 5.37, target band 5.15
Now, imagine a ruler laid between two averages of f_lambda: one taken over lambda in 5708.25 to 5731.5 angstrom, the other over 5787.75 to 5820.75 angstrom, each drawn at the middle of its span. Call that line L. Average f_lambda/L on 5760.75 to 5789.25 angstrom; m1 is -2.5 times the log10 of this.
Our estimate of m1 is -0.08 mag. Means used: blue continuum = 5.18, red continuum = 4.66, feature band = 5.22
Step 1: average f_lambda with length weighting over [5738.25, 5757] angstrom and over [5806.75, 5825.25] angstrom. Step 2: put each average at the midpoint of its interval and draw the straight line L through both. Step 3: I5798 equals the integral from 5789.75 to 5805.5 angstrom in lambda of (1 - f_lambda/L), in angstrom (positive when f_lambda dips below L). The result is -5.0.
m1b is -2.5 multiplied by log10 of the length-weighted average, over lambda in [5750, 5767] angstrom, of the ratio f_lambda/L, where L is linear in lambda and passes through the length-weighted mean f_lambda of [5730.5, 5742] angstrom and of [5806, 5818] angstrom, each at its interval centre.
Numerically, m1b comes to -0.114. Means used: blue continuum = 5.19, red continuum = 4.1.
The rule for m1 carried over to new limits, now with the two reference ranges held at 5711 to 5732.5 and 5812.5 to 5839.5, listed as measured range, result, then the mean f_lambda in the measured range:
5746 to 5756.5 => -0.137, 5.49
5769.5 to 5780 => -0.141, 5.19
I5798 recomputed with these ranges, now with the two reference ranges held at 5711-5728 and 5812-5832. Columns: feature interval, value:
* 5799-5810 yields -4.49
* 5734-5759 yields -3.38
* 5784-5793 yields -2.34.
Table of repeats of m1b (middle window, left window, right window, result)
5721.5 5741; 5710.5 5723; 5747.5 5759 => 0.01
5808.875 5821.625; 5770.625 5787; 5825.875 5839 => 0.40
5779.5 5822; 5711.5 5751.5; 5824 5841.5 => 0.03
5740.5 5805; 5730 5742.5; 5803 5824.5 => -0.15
